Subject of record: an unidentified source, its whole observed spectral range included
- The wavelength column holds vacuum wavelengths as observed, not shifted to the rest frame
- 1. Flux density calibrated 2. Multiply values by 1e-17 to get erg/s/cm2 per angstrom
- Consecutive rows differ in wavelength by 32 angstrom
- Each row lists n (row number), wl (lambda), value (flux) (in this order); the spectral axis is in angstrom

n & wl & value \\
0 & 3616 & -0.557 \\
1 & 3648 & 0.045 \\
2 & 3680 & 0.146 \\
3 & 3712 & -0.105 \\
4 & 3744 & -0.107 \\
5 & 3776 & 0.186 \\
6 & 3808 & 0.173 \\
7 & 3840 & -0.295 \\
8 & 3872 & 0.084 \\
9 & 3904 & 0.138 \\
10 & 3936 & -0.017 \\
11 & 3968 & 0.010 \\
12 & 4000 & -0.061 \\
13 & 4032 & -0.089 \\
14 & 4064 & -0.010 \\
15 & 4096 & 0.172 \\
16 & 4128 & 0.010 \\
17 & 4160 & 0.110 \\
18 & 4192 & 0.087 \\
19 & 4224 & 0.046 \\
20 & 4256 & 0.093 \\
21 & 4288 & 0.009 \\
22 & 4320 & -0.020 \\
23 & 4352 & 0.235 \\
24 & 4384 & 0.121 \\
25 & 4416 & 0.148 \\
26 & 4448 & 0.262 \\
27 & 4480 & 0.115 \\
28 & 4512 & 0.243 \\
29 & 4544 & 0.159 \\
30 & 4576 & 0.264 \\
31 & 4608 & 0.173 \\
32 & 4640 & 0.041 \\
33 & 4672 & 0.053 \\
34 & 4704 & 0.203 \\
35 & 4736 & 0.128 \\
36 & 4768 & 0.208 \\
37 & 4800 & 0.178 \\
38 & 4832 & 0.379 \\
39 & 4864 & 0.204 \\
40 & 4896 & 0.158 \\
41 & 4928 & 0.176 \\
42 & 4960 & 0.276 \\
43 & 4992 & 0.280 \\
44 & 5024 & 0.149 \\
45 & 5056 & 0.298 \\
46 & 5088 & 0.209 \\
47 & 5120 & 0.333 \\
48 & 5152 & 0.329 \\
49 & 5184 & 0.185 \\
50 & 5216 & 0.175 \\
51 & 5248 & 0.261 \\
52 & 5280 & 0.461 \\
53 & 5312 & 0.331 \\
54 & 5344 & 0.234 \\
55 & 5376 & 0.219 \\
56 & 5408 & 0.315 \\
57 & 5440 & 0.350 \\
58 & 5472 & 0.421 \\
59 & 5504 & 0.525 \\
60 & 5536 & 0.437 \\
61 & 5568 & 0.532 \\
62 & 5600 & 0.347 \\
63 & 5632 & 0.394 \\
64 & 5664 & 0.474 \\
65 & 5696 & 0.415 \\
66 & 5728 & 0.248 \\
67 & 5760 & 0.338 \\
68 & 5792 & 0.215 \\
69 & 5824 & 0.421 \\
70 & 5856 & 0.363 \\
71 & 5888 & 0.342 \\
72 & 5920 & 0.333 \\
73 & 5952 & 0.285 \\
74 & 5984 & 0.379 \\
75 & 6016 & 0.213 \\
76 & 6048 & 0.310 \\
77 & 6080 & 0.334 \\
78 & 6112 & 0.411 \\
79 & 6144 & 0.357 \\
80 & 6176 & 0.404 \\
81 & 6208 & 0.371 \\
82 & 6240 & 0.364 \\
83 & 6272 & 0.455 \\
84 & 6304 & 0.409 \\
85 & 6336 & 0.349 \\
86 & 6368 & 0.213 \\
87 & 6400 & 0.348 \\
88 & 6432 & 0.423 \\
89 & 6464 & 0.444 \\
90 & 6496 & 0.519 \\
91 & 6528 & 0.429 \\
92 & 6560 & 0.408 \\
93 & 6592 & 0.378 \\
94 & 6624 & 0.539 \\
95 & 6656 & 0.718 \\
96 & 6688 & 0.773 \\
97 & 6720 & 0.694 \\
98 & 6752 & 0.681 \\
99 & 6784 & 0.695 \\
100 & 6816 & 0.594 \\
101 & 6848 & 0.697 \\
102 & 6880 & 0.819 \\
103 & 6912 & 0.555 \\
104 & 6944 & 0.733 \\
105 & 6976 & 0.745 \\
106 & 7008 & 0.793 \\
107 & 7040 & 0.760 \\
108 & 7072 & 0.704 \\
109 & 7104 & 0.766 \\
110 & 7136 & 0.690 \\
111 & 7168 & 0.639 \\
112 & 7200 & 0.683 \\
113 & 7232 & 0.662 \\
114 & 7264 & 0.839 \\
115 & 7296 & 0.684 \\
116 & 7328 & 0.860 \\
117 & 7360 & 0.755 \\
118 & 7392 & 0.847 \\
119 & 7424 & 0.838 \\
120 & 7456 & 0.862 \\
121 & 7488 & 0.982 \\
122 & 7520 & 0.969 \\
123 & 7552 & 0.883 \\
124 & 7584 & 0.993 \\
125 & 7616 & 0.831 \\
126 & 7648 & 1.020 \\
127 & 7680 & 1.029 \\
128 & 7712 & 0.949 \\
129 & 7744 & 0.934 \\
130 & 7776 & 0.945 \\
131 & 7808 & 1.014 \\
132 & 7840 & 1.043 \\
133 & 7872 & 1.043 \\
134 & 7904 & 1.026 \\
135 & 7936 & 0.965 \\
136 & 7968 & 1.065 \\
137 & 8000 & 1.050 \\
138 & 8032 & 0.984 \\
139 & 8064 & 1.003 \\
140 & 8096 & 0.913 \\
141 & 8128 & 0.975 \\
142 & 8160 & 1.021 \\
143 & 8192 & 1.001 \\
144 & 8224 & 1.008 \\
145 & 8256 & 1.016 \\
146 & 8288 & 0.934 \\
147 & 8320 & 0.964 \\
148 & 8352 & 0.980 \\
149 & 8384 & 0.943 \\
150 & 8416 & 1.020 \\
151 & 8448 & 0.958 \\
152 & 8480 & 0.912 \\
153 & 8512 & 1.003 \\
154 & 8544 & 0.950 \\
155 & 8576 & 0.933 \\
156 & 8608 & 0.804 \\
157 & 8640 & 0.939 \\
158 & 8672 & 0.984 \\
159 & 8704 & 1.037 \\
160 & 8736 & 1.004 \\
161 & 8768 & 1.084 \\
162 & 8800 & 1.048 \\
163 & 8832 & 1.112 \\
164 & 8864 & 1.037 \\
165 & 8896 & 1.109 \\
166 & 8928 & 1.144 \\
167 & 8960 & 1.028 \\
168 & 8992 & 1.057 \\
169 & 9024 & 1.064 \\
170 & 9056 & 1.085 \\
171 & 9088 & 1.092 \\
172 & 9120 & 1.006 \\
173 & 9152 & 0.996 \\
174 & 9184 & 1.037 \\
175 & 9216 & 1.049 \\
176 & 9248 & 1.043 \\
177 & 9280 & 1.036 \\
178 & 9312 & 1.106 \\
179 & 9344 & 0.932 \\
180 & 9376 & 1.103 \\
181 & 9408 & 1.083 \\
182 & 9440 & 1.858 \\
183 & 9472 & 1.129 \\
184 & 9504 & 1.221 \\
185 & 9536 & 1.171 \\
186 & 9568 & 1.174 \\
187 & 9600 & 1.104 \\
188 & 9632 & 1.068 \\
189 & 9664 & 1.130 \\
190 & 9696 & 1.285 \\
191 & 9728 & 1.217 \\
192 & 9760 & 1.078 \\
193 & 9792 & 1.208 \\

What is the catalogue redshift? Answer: 0.663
